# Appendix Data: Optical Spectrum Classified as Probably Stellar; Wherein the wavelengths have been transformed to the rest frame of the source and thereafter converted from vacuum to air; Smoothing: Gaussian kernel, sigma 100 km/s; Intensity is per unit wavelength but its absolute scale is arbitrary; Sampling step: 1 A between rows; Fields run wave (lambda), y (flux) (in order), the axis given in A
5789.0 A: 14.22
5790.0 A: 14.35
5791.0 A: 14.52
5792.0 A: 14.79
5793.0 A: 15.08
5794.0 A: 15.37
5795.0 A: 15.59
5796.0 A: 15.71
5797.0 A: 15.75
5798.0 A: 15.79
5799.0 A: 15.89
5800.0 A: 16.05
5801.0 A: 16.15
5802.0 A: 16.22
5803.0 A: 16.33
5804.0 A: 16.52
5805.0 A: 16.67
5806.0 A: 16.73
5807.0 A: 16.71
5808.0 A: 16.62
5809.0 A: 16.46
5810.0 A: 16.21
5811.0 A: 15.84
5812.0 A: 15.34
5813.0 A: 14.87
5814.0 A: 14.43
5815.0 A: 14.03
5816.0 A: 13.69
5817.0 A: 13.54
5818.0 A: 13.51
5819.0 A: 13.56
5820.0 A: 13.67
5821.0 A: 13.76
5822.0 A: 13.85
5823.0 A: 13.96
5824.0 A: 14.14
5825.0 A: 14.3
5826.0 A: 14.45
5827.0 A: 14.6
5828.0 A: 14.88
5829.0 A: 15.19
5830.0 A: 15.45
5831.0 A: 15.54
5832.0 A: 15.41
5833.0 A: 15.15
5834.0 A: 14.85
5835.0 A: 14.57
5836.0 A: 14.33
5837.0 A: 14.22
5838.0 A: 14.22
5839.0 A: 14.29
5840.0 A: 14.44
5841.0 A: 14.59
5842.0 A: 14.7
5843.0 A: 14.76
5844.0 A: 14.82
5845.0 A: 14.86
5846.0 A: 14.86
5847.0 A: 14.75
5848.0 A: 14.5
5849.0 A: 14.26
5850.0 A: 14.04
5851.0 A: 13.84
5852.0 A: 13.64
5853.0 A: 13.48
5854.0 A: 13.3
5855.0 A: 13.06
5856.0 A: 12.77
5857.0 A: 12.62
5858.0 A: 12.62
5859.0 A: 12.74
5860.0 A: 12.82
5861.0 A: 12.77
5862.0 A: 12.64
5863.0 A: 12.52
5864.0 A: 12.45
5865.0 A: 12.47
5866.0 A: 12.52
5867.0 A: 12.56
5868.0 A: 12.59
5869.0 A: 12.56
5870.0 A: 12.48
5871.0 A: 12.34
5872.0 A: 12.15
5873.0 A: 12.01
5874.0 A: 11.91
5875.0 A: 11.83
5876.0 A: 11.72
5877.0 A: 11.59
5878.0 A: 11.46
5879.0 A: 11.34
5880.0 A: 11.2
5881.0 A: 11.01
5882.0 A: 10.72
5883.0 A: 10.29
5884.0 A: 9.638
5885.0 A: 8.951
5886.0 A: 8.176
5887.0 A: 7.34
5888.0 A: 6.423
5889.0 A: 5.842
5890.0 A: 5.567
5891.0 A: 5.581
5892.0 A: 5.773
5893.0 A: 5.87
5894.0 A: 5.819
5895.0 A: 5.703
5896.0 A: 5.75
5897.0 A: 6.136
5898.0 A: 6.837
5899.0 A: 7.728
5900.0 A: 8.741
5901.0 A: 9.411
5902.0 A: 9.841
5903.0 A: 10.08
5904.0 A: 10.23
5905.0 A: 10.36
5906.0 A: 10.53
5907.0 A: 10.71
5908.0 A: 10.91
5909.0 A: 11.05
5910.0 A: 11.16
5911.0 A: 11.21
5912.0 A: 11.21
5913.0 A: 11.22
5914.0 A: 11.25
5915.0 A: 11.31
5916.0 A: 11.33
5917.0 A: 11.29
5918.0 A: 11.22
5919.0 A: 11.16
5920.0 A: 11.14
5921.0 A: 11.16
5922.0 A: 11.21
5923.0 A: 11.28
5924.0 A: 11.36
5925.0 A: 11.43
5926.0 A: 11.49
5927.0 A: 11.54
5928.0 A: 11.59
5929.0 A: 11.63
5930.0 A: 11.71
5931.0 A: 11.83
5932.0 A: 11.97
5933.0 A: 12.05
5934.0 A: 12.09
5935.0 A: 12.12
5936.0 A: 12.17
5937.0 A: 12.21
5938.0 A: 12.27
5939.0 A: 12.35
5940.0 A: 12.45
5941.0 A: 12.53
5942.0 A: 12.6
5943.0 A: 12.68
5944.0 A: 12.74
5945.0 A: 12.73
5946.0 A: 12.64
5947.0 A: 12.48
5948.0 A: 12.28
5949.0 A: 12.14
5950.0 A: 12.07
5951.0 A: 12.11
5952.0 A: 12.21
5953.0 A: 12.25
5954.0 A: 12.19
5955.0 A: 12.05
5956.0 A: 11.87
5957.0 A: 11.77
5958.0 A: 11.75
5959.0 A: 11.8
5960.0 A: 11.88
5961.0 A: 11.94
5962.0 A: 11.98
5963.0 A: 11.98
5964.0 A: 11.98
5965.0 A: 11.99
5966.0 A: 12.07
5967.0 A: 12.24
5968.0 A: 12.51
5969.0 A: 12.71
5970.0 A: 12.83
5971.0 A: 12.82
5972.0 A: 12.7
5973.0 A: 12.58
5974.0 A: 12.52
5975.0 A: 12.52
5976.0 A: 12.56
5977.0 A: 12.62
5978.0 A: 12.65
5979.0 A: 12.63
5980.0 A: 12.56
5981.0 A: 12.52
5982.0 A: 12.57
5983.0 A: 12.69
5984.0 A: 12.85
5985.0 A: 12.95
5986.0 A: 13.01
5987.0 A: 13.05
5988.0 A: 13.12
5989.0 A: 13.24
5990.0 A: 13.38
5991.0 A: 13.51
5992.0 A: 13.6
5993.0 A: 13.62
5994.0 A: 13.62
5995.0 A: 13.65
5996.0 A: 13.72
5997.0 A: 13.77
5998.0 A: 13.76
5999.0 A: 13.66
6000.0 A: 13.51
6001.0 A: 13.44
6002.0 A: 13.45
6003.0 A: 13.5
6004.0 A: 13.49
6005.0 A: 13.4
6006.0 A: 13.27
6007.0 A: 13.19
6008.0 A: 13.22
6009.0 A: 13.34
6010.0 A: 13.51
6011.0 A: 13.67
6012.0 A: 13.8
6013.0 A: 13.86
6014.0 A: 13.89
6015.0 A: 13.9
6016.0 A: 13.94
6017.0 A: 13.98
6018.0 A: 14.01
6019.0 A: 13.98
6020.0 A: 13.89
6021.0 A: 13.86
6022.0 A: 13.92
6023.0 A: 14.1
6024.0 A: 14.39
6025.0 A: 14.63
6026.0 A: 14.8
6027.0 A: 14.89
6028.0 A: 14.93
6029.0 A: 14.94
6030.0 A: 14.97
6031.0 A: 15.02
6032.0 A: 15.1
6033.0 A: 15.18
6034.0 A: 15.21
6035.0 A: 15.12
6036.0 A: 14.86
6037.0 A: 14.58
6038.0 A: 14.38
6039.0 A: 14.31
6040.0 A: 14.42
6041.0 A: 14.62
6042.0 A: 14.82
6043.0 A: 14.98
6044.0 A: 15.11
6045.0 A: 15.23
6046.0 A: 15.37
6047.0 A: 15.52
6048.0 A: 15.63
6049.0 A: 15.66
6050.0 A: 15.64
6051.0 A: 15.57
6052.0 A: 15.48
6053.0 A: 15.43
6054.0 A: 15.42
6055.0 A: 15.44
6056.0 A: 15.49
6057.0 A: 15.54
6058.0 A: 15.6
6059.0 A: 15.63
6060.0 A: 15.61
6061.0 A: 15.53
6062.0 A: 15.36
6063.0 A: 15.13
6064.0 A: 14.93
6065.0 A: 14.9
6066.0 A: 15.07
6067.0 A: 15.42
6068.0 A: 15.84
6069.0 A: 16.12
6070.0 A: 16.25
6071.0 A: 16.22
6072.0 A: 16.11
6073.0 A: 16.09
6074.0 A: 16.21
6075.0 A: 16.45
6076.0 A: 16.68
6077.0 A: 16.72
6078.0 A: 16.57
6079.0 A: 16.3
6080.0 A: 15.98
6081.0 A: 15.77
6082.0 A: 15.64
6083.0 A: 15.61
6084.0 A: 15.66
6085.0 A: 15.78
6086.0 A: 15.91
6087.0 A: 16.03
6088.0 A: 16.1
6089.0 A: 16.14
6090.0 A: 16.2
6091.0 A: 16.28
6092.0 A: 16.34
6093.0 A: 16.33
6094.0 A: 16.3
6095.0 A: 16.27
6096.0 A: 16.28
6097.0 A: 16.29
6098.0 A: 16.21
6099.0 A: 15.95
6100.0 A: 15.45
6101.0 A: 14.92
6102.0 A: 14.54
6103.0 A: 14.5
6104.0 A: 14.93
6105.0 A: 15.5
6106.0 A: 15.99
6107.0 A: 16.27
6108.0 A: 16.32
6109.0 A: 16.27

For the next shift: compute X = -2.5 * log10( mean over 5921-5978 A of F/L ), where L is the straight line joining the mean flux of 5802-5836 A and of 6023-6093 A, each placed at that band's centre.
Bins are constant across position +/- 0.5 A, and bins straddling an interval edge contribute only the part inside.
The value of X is 0.25 mag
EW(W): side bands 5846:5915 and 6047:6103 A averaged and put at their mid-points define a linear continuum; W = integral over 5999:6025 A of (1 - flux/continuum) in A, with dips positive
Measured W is 0.8 A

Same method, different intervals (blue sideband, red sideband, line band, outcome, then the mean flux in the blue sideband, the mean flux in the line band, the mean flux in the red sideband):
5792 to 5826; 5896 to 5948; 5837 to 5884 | 1.64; 15.2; 12.9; 11.1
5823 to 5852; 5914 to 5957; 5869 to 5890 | 4.88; 14.6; 10.4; 11.9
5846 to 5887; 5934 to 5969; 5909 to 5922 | 1.07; 12.2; 11.2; 12.2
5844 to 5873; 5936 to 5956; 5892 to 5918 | 6.79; 13.2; 9.39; 12.3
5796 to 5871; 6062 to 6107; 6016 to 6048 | 1.79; 14.4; 14.7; 15.9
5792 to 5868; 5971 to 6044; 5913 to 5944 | 5.13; 14.5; 11.8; 13.8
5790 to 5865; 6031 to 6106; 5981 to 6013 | 4.03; 14.6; 13.4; 15.6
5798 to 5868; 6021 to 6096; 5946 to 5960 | 2.71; 14.4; 12.1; 15.5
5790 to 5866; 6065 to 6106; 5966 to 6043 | 9.13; 14.6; 13.7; 15.9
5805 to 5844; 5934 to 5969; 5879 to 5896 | 7.21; 14.8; 7.79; 12.2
